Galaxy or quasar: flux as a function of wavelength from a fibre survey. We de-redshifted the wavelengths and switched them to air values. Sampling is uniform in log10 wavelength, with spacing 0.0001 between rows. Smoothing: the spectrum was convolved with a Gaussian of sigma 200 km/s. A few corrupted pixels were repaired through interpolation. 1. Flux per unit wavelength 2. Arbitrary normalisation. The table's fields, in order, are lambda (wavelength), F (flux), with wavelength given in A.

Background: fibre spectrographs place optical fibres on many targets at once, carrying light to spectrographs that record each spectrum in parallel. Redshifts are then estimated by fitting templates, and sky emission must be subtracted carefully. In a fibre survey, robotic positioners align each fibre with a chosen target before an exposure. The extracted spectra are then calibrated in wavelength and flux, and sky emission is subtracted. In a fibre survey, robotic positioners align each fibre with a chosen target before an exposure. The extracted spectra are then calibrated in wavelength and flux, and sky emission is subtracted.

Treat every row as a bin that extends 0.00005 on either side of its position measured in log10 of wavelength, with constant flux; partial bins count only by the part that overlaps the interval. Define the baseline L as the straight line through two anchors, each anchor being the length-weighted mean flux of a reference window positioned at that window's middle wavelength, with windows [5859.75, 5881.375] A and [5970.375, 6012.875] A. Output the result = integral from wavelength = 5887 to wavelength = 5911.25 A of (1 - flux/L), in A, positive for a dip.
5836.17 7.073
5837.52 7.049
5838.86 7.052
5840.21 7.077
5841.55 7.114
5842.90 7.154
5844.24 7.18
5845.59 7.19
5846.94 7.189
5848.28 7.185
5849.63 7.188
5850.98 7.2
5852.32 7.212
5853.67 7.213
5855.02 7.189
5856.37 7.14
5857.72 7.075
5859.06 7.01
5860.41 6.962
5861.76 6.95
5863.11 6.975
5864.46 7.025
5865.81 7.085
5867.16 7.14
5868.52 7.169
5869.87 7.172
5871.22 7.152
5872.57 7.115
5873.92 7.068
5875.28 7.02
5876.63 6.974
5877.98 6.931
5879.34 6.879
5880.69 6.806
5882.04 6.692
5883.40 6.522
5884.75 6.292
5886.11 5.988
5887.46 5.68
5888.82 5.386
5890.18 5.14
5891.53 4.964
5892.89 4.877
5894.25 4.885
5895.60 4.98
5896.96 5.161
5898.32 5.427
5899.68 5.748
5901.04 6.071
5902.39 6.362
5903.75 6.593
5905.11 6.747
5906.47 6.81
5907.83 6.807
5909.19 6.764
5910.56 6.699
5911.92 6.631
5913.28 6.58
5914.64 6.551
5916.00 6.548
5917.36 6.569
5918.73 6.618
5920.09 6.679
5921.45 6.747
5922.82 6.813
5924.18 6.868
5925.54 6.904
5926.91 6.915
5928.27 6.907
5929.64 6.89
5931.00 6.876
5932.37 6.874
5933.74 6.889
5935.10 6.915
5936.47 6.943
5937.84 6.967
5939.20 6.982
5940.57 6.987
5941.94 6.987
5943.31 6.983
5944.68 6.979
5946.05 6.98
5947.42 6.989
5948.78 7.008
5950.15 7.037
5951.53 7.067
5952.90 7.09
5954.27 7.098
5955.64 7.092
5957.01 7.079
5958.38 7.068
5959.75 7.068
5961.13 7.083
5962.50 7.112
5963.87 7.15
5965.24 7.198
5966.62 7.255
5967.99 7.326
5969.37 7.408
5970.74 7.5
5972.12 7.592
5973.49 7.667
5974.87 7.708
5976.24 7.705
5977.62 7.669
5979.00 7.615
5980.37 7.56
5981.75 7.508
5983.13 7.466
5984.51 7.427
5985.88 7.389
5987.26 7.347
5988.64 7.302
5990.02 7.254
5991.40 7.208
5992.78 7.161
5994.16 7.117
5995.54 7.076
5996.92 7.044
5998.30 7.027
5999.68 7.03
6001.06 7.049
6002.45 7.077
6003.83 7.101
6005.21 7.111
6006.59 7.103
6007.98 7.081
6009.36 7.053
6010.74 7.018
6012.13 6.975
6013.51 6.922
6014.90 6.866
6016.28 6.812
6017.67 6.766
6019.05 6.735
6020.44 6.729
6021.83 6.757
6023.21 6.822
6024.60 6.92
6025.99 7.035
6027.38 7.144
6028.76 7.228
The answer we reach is 4.3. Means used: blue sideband 7.03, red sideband 7.29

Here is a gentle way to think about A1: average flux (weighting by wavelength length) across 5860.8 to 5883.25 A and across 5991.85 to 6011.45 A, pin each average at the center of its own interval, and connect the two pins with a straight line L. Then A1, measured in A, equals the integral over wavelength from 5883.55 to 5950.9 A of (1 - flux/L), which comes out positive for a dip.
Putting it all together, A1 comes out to 5.5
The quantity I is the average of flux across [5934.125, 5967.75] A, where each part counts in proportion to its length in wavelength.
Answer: 7.05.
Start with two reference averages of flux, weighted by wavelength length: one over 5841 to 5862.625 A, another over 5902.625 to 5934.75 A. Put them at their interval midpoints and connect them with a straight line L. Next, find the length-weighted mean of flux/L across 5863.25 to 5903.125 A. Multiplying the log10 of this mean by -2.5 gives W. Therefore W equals 0.11 mag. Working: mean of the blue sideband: 7.13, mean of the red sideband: 6.75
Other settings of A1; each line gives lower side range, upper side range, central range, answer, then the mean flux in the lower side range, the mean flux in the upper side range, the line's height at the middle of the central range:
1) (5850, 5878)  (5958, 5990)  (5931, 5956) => 1.1 A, 7.09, 7.4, 7.31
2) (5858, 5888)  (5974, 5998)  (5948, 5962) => 0.3 A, 6.86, 7.38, 7.24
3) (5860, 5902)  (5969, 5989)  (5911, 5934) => 0.3 A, 6.33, 7.53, 6.84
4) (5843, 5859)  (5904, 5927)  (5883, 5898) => 3.2 A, 7.17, 6.71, 6.89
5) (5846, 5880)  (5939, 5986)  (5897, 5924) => 2.6 A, 7.09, 7.25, 7.17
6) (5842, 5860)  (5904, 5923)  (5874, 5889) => 0.9 A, 7.16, 6.67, 6.92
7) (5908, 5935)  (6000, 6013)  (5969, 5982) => -1.2 A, 6.76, 7.06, 6.95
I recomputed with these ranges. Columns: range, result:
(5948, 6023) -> 7.18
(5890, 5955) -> 6.55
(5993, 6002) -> 7.06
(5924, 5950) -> 6.94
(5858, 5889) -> 6.81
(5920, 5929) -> 6.84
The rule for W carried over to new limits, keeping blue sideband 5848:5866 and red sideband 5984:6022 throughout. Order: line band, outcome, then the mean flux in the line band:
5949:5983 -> -0.037 mag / 7.32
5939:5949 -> 0.014 mag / 6.99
